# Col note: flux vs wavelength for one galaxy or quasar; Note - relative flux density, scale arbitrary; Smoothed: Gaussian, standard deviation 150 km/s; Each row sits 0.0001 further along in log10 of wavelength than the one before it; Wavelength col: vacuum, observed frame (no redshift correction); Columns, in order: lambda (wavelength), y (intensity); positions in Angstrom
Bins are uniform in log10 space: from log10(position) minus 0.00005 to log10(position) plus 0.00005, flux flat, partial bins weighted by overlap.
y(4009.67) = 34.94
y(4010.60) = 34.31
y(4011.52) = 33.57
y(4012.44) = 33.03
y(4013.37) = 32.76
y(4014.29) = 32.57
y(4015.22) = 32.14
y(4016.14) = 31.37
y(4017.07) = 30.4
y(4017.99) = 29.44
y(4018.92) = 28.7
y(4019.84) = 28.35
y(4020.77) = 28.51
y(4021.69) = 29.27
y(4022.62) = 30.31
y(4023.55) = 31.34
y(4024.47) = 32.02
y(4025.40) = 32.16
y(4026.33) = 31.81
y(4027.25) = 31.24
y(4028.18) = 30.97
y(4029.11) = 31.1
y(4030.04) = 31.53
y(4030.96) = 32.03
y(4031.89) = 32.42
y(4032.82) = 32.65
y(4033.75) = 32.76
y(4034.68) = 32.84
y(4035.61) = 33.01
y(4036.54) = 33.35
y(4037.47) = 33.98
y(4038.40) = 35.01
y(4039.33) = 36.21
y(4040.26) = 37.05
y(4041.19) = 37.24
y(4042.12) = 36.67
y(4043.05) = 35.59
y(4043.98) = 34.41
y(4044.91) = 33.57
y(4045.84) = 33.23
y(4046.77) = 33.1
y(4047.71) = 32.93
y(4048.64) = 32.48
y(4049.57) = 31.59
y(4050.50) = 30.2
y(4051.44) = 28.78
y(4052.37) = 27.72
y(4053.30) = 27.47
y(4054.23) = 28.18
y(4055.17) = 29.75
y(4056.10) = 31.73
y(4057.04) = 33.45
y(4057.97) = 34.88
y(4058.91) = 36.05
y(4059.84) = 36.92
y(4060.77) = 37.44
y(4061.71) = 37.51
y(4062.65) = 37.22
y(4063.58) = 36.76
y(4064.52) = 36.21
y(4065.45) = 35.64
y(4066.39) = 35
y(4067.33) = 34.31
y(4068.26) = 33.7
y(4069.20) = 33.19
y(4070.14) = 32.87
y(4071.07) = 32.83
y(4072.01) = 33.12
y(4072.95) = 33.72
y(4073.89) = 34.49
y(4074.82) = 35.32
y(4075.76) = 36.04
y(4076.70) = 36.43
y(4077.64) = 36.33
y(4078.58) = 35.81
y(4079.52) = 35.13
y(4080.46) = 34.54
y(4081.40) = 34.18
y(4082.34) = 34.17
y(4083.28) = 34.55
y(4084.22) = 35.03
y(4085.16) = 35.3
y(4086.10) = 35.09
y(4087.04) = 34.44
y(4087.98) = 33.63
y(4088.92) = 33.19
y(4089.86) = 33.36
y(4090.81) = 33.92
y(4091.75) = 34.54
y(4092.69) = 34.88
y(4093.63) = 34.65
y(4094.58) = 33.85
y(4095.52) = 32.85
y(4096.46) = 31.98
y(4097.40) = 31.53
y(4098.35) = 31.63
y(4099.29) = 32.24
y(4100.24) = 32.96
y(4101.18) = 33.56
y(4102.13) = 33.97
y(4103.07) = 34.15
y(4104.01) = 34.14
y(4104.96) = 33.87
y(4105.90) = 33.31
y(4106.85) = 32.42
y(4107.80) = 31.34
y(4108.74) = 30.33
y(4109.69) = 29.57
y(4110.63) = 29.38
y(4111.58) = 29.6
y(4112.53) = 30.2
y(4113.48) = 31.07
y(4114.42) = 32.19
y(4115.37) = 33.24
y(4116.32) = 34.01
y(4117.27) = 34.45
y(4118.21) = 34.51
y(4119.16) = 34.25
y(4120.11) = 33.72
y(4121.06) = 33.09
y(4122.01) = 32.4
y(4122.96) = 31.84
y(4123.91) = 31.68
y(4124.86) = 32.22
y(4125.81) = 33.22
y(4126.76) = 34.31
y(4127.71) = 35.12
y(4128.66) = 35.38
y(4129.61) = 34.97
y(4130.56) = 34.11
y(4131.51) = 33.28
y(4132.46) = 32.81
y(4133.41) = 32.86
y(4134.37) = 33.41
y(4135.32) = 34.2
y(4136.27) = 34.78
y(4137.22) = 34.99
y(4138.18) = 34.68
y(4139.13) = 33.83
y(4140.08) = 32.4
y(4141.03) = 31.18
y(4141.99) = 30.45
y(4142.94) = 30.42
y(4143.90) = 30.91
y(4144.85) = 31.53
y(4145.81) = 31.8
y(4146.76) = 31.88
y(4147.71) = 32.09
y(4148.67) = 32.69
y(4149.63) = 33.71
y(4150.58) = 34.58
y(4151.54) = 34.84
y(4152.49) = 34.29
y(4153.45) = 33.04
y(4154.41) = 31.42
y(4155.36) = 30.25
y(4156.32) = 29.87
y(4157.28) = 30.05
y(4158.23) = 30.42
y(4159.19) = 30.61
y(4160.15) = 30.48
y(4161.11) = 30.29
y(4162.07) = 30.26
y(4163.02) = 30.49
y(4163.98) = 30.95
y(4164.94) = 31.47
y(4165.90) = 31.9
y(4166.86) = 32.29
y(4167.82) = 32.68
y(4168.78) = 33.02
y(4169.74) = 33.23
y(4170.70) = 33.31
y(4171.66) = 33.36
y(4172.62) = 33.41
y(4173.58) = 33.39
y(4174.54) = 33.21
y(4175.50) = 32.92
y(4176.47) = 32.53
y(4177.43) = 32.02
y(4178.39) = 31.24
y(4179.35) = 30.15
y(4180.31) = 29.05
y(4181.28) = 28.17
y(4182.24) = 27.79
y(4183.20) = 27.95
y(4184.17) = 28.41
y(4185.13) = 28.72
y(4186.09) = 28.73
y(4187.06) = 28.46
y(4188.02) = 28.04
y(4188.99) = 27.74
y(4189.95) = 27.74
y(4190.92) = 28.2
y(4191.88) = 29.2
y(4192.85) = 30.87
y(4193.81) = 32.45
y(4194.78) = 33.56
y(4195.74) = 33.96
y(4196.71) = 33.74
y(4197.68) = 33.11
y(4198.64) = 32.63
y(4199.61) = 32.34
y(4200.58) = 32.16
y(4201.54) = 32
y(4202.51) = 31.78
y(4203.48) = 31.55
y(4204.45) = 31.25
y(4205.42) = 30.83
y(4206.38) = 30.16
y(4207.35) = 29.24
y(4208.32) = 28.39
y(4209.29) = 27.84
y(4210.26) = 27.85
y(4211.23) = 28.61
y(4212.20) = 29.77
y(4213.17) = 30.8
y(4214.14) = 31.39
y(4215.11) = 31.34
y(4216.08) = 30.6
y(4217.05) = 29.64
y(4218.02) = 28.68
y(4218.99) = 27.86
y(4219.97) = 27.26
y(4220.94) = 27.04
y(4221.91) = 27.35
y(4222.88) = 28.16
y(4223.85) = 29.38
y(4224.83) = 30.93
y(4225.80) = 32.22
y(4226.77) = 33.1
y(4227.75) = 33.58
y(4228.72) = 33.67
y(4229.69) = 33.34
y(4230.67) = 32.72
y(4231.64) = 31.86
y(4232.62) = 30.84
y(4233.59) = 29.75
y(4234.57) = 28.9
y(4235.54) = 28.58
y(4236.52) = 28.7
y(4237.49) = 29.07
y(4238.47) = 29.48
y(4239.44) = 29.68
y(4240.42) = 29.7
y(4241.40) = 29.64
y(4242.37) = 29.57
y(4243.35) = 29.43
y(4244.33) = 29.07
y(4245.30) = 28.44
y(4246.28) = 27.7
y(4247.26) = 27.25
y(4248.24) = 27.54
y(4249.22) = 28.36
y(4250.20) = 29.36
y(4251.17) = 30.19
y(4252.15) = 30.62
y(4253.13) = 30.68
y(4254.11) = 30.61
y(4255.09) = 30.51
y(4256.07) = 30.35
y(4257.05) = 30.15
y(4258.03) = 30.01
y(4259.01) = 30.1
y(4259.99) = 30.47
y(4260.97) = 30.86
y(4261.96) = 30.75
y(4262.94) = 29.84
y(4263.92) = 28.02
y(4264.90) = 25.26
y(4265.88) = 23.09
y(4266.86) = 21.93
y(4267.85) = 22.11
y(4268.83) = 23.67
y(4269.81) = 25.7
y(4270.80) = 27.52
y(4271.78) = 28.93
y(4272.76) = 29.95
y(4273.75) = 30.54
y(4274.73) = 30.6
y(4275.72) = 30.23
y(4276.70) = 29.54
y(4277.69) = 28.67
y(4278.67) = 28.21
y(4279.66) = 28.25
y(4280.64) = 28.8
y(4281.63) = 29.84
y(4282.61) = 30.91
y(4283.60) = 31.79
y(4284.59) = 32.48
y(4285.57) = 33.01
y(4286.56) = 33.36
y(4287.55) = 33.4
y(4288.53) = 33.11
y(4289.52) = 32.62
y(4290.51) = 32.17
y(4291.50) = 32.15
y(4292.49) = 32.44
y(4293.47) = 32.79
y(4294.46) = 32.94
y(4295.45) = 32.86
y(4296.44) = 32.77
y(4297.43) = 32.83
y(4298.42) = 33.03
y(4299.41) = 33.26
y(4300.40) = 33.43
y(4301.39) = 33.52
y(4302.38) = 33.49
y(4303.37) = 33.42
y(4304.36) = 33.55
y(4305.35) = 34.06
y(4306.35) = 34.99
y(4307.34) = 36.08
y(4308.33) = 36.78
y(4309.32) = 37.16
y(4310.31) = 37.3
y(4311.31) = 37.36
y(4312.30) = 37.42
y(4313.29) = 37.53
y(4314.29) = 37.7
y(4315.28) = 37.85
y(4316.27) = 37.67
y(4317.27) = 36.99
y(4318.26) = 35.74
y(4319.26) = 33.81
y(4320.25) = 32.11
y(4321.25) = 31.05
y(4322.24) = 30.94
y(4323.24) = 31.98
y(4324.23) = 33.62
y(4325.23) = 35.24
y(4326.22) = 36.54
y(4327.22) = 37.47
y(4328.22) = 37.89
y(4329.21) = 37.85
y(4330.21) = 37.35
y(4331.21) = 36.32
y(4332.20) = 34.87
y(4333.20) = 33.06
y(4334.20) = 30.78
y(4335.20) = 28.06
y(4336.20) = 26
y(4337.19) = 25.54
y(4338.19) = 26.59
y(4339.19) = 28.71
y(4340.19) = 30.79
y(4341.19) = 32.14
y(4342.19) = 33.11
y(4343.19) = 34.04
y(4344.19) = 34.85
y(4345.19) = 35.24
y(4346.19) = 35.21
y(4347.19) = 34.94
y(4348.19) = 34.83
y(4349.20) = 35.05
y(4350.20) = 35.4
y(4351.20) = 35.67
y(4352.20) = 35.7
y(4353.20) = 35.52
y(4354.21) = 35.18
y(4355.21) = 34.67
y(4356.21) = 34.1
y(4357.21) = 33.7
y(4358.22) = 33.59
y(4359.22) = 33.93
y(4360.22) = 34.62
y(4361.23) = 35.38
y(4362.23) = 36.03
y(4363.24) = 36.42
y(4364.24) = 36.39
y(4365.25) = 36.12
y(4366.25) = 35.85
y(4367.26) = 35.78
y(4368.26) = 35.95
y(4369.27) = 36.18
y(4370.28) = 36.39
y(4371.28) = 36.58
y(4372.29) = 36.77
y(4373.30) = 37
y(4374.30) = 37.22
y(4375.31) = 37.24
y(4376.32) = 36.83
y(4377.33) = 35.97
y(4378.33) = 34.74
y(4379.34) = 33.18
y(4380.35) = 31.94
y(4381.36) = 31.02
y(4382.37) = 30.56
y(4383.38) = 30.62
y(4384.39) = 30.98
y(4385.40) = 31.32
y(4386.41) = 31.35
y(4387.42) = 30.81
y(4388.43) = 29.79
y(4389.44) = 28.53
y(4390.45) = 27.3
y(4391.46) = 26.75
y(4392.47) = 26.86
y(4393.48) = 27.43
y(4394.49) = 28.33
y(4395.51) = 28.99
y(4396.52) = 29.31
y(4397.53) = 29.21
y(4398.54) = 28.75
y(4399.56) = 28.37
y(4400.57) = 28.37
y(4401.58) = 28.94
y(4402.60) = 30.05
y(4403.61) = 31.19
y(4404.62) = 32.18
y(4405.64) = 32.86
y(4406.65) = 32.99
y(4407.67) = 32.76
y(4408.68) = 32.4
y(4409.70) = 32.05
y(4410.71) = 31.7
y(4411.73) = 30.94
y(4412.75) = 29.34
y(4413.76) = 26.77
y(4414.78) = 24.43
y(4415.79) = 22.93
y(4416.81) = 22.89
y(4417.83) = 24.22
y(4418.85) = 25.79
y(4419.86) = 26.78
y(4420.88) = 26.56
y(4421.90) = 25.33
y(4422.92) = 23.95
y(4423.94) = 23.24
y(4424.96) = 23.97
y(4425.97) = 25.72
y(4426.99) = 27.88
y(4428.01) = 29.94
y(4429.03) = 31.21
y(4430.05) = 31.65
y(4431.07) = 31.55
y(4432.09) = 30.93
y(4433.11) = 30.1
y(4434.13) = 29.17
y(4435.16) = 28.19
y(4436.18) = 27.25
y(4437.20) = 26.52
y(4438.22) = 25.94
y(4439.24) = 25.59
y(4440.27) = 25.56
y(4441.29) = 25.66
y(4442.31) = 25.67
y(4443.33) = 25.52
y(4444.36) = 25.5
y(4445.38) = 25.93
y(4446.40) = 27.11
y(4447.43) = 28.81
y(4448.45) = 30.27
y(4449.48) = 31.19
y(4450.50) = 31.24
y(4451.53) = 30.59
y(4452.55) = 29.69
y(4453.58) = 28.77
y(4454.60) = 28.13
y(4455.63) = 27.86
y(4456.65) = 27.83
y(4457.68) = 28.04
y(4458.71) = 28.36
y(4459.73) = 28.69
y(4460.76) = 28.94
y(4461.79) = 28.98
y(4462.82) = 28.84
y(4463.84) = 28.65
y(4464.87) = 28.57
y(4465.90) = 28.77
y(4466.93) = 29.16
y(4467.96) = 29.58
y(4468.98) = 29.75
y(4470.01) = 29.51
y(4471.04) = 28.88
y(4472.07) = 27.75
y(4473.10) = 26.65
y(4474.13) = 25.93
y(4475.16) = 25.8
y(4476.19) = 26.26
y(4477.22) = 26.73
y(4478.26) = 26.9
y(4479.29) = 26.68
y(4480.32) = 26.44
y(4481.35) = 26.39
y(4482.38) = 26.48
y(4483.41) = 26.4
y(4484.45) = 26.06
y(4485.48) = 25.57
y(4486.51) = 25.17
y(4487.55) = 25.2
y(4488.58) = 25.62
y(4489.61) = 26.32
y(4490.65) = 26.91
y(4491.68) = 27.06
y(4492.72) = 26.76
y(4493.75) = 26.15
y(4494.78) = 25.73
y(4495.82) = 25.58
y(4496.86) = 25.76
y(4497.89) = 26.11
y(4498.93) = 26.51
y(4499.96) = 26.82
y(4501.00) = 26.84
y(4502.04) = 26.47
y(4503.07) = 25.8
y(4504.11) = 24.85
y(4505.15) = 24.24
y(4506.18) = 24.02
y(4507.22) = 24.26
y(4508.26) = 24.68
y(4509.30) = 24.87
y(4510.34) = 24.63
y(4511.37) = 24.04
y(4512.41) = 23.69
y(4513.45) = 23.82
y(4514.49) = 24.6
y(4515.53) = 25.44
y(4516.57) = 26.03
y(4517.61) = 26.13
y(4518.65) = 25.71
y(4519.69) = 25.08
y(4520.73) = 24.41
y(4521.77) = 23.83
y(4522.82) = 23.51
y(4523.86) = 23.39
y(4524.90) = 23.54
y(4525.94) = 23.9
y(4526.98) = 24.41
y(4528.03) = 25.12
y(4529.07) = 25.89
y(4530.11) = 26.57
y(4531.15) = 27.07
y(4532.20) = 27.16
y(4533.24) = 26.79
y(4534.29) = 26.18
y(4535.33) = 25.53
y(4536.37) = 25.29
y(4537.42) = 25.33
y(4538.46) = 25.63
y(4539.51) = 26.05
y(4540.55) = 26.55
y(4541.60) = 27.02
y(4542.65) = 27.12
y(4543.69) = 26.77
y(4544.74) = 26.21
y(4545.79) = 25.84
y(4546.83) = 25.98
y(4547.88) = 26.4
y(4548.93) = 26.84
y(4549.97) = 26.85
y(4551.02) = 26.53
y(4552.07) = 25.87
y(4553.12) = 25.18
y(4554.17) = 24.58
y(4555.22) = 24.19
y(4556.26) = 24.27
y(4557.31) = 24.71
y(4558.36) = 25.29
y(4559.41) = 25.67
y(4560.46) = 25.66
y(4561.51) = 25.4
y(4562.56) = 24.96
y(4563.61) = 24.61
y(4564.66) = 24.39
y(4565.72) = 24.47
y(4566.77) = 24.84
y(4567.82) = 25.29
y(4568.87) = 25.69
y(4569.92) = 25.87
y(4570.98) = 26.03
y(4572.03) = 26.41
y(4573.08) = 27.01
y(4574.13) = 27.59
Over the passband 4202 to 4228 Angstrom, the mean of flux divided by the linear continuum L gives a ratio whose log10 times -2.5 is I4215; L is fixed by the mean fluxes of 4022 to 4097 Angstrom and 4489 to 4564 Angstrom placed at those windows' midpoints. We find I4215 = 0.04 mag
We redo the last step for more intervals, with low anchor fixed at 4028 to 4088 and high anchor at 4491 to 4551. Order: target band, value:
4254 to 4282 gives 0.06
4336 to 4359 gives -0.16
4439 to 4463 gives -0.05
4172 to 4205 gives 0.02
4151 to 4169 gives 0.02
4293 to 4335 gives -0.19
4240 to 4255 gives 0.04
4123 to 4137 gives -0.04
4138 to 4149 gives 0.01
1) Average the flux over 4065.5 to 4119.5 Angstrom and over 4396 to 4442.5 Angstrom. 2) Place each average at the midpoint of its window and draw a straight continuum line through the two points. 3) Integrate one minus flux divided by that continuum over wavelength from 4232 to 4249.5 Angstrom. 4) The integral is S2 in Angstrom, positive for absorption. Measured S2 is 1.2 Angstrom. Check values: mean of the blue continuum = 33.5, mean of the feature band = 29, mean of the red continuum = 28.2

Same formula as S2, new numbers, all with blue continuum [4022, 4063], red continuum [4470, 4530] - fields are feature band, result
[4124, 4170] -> -1.75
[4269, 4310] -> -4.19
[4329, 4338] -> -1.12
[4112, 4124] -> -0.41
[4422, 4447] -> -0.51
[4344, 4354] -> -2.57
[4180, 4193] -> 0.94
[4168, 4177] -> -0.66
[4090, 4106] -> -0.67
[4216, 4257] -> 0.08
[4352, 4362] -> -2.41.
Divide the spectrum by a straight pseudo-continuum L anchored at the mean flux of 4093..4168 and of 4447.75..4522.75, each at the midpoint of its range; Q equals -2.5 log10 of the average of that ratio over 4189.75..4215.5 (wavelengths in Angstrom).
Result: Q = 0.02 mag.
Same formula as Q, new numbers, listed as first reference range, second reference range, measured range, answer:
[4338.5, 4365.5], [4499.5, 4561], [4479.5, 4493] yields 0.059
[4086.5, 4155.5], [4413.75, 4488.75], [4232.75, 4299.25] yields 0.027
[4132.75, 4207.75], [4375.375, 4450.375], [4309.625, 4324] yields -0.181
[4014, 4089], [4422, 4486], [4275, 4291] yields -0.032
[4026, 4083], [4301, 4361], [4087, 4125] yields 0.034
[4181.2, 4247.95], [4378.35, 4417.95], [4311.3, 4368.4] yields -0.158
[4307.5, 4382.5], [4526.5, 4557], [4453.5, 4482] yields 0.049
